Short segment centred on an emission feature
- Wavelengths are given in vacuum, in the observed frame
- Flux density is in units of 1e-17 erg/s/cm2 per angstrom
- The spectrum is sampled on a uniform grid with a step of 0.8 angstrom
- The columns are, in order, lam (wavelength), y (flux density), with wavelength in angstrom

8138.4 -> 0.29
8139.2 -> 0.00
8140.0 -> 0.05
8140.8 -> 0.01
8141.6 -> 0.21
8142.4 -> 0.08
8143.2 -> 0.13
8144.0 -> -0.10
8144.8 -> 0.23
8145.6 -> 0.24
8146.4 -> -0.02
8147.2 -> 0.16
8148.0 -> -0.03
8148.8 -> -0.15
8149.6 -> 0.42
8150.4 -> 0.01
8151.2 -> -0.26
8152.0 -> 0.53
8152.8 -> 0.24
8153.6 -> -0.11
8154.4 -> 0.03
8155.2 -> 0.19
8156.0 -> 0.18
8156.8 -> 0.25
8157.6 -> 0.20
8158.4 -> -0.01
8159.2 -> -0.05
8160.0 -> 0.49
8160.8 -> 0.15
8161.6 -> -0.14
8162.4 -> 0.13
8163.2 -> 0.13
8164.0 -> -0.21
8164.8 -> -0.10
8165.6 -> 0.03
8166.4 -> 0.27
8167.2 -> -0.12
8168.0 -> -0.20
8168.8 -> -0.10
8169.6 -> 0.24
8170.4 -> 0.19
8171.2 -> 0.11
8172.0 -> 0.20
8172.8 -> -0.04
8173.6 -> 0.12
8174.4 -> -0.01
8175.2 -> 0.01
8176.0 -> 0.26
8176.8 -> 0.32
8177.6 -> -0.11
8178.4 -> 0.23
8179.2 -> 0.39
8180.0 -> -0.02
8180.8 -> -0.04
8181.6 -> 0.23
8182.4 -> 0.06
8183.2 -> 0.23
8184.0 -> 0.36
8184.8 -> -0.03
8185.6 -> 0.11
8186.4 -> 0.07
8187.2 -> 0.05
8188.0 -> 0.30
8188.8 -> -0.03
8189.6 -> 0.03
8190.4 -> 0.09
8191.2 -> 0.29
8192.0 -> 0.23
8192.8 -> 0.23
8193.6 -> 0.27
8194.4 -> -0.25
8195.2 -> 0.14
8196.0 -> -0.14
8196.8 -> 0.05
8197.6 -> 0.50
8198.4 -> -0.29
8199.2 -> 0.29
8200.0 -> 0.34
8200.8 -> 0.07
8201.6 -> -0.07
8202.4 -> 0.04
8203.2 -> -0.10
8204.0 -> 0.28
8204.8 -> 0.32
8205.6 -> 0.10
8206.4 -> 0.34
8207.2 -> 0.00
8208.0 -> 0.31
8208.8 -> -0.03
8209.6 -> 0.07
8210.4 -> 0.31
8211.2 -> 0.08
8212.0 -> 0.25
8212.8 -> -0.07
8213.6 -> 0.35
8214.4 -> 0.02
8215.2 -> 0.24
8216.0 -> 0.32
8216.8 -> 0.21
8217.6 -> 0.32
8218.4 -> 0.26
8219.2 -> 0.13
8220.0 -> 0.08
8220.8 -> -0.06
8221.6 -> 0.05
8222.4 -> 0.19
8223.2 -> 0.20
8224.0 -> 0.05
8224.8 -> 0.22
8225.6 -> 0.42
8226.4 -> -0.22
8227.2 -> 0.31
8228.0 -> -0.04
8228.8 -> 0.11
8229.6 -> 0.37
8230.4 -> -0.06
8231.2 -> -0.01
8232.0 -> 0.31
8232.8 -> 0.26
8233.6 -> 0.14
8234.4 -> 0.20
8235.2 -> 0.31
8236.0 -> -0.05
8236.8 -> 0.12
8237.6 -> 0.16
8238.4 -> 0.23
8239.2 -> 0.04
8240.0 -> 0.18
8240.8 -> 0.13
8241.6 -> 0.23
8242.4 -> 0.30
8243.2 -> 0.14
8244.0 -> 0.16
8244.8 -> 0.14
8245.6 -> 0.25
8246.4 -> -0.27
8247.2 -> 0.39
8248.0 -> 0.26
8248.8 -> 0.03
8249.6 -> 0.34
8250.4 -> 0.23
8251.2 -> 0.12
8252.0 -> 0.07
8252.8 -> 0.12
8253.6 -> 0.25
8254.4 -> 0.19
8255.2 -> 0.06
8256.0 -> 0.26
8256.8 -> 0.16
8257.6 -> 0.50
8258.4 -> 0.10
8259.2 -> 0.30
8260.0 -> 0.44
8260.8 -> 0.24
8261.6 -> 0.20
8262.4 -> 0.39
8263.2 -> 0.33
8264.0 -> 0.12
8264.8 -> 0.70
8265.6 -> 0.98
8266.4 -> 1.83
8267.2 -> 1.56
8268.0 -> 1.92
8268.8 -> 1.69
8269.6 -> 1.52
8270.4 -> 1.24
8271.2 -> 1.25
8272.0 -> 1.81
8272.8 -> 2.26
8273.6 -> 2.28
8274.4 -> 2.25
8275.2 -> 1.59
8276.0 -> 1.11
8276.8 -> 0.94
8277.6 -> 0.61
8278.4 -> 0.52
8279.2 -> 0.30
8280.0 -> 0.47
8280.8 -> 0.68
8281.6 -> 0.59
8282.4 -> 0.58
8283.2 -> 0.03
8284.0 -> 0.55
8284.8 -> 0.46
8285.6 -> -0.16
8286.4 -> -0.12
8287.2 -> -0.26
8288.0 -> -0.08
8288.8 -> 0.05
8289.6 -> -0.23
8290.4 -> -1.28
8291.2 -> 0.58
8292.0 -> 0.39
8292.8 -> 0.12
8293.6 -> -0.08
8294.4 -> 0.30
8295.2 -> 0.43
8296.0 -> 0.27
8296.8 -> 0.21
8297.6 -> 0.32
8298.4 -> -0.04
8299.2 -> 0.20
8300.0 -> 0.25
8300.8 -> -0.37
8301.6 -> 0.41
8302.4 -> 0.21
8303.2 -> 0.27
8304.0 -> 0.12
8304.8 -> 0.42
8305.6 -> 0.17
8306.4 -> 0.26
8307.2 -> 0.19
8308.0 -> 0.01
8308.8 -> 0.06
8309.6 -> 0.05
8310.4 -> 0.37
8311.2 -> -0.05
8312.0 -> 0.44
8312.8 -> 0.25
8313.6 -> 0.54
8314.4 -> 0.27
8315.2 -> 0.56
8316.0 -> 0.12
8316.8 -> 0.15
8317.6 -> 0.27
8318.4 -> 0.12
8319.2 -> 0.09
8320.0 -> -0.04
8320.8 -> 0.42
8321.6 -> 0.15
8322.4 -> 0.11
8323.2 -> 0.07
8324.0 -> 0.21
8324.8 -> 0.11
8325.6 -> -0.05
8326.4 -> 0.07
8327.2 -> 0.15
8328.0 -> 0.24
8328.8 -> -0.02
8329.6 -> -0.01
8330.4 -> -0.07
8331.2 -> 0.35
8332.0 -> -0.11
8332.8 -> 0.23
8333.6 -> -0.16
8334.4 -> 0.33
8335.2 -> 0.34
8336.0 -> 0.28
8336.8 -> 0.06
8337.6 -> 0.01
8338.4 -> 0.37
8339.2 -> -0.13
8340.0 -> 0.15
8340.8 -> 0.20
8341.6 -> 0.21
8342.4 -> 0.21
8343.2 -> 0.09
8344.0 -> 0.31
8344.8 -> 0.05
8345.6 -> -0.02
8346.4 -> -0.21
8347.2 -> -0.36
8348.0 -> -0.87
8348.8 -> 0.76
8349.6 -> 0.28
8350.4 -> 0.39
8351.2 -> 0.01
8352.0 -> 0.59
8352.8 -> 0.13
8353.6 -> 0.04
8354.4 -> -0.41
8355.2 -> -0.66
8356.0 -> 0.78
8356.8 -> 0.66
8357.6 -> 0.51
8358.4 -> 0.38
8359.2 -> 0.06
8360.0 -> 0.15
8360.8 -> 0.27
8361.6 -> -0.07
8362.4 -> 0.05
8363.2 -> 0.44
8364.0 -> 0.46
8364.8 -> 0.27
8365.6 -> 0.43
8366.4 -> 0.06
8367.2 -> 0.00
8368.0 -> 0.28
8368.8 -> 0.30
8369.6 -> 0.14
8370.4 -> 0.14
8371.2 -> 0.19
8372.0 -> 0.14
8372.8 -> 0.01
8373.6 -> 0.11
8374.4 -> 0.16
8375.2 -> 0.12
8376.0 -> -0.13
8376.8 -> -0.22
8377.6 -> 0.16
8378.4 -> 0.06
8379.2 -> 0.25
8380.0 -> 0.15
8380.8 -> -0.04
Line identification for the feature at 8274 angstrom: [O II]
